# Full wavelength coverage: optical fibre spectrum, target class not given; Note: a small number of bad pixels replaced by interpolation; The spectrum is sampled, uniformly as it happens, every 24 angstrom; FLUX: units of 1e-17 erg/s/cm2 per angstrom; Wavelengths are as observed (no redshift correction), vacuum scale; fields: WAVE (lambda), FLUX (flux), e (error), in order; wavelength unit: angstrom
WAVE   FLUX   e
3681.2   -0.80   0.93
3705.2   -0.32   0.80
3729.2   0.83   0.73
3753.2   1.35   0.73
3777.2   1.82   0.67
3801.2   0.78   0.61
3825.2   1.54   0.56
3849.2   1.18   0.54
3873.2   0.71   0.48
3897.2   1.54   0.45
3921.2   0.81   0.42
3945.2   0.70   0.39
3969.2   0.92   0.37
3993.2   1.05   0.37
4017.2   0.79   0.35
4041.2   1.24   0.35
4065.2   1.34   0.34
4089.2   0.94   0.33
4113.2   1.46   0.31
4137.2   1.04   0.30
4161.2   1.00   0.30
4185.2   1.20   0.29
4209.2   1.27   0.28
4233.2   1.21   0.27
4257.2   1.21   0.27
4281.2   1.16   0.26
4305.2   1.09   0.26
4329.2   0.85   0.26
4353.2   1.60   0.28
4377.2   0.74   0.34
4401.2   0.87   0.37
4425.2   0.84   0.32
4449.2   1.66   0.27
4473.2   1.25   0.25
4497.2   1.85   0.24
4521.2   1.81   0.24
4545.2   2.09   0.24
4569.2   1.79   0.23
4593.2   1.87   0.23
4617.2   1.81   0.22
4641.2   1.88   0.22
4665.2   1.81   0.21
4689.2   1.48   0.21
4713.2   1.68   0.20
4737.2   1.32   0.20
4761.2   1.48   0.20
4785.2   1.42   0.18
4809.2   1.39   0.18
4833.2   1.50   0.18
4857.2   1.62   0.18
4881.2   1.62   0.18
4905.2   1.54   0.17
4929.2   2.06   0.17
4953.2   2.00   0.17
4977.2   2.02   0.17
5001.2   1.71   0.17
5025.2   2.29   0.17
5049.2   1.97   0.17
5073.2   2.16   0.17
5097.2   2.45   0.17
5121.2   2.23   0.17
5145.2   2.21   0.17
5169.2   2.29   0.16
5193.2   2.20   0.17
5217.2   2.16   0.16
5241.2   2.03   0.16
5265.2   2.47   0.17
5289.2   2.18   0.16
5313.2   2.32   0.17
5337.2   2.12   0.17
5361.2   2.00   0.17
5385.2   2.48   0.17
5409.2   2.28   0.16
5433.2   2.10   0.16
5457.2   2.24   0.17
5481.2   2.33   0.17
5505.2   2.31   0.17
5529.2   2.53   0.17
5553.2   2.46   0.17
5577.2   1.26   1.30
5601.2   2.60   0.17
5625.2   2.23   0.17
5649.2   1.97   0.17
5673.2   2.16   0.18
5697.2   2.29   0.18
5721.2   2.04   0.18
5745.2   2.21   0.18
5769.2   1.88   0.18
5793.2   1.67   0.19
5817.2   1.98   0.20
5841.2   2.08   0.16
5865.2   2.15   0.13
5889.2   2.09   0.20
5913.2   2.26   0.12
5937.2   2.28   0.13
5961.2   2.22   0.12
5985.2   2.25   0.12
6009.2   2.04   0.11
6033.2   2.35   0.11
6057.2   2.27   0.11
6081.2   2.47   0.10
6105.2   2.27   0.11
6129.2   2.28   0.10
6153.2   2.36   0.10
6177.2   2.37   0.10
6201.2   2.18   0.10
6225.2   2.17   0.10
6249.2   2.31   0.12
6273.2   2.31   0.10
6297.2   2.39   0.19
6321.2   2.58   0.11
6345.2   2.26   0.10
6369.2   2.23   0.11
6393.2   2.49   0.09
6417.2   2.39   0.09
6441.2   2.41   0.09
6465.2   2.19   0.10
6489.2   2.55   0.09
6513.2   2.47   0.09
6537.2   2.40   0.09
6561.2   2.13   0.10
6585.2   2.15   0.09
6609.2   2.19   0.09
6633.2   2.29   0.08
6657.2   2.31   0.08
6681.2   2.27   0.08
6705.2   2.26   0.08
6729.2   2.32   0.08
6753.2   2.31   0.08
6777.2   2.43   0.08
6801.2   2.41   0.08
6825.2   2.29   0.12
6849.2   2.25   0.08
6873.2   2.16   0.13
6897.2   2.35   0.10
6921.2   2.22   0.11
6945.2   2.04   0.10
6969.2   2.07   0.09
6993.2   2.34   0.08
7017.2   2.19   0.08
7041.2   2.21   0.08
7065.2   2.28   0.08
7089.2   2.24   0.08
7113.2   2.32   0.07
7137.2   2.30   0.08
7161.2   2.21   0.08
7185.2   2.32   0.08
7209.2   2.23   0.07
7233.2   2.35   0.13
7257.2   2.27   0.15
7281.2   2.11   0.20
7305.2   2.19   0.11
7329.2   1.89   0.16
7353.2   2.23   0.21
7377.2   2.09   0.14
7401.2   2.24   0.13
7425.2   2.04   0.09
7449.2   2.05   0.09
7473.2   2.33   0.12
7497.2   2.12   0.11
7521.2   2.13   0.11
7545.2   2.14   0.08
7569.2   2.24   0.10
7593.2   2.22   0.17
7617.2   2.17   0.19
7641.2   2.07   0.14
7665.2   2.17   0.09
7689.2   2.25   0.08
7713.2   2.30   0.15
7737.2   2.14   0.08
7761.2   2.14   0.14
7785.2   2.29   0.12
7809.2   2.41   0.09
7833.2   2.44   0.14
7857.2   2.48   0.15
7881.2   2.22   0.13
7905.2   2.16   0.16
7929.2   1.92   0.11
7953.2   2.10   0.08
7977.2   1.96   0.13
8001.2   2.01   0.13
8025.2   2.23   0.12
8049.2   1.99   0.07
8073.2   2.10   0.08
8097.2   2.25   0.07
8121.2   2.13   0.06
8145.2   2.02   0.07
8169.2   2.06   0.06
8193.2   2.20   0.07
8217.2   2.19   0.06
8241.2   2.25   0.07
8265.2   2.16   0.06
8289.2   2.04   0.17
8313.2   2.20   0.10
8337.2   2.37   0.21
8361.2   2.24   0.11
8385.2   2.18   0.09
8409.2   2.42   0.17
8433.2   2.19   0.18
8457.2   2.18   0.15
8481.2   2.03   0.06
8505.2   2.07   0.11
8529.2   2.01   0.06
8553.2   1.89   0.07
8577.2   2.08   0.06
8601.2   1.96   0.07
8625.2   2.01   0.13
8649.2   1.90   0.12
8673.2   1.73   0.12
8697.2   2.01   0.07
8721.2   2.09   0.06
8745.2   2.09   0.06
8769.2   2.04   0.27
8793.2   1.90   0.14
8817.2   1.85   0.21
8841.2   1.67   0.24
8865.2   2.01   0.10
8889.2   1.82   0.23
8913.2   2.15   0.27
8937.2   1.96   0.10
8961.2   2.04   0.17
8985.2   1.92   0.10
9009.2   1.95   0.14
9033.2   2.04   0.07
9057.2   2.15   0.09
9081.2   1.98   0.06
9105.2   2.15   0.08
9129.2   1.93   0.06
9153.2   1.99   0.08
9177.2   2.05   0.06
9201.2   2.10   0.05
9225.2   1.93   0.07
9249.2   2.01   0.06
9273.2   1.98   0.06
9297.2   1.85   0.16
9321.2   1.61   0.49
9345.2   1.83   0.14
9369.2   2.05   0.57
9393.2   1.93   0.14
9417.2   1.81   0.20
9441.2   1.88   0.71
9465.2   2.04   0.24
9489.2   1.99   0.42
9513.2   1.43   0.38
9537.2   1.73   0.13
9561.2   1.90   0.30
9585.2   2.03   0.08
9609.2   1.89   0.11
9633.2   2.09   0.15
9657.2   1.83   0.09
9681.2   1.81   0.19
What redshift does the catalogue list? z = 0.11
